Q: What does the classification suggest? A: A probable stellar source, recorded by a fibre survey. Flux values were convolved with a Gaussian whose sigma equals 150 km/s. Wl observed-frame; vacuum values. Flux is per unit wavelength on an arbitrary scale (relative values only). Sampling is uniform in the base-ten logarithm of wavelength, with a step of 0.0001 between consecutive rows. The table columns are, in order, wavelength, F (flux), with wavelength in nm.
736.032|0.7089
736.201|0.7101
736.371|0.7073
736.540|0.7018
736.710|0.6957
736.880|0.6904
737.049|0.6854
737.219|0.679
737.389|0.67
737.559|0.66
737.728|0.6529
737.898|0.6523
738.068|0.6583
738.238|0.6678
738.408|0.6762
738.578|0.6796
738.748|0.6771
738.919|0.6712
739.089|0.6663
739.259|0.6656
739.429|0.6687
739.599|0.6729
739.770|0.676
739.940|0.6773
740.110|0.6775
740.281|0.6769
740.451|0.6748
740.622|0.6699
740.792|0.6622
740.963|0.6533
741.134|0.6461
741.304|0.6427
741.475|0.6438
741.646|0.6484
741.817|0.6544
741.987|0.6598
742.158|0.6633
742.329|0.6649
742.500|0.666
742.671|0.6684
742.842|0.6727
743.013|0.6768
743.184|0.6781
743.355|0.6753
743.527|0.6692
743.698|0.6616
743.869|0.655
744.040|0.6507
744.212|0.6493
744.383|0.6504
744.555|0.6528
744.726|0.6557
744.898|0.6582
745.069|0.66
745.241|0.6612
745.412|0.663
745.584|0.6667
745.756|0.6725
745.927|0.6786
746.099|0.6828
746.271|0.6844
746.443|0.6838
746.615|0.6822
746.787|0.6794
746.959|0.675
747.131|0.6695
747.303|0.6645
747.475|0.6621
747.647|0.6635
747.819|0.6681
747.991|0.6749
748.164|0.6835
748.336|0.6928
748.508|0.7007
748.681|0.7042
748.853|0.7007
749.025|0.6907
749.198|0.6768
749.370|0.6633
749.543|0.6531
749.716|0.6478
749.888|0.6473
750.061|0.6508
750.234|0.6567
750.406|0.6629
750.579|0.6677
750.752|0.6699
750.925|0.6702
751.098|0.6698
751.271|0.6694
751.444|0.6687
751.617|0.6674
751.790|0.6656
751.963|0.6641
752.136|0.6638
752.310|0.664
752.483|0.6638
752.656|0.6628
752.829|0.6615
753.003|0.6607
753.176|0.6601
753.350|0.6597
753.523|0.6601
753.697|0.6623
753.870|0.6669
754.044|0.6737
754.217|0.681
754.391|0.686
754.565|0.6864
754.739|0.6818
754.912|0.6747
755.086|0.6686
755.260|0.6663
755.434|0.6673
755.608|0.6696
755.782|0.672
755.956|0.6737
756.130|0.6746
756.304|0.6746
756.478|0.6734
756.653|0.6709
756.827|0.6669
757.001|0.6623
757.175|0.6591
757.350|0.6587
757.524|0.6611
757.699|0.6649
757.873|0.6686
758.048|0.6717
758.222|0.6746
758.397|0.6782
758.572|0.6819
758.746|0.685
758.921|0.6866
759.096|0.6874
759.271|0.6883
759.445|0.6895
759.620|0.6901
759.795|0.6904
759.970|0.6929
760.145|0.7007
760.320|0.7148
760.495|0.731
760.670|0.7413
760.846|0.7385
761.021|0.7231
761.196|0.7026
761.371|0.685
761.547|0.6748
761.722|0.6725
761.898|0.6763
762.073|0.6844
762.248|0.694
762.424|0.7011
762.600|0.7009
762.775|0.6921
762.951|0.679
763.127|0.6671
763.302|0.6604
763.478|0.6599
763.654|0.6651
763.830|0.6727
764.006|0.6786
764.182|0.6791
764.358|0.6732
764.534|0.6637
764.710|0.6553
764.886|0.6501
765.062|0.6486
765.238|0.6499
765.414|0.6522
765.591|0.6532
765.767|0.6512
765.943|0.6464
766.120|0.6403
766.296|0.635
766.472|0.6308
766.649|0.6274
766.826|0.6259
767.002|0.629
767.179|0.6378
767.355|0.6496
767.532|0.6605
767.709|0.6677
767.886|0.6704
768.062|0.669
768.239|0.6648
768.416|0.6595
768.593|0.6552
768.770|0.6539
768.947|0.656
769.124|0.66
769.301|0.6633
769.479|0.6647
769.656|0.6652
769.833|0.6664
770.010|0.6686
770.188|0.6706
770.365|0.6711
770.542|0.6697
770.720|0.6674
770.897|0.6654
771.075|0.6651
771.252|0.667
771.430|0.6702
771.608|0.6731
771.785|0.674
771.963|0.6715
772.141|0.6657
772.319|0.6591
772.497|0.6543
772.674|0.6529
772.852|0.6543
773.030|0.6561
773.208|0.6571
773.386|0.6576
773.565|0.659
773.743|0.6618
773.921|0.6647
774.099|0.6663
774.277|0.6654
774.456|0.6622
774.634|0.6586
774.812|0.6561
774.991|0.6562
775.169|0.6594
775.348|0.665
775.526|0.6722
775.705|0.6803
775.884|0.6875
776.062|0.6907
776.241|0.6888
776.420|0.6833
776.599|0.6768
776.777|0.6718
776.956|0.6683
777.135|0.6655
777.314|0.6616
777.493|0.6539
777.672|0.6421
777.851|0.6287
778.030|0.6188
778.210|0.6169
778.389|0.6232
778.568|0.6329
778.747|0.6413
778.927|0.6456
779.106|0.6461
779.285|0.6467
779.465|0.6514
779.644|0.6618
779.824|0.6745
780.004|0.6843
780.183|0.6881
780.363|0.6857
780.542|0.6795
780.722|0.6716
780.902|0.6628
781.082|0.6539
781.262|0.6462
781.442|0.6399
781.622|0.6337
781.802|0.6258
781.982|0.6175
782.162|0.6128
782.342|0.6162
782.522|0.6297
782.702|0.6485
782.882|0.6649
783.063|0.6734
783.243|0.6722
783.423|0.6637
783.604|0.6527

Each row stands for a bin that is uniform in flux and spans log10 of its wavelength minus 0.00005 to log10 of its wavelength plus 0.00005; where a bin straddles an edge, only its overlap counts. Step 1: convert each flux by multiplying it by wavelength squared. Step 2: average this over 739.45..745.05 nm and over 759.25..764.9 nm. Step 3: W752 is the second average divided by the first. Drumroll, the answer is 1.1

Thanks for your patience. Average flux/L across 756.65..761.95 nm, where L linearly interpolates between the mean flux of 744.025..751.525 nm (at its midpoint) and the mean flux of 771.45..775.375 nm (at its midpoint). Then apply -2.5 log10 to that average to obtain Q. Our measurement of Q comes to -0.03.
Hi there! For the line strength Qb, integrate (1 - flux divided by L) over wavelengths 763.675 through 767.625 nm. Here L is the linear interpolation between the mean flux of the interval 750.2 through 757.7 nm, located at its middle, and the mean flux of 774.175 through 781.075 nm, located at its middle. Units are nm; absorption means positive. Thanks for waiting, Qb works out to 0.08 nm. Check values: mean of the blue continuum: 0.668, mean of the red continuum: 0.661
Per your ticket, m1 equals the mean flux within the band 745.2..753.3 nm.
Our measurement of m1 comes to 0.67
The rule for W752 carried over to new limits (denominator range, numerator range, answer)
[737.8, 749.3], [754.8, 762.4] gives 1.06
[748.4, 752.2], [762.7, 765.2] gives 1.03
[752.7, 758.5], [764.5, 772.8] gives 1.02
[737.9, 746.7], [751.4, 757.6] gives 1.04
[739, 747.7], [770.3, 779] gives 1.08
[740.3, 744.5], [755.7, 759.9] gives 1.06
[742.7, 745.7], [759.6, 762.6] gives 1.11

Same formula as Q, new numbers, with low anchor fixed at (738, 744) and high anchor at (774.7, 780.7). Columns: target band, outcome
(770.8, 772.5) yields -0.009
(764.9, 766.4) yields 0.025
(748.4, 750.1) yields -0.015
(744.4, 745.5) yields 0.013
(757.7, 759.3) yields -0.025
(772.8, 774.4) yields 0.002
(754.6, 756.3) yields -0.014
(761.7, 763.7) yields -0.027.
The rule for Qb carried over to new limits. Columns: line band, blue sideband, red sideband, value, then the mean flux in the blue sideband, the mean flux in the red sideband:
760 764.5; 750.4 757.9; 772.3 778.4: -0.17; 0.668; 0.66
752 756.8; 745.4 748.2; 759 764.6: 0.09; 0.674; 0.69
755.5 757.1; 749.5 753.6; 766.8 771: -0.02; 0.662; 0.66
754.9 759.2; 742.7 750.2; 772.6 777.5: -0.02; 0.67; 0.666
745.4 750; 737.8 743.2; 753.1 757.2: -0.05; 0.666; 0.671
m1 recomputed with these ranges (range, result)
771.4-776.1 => 0.665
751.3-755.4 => 0.668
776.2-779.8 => 0.651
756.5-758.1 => 0.665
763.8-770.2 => 0.655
